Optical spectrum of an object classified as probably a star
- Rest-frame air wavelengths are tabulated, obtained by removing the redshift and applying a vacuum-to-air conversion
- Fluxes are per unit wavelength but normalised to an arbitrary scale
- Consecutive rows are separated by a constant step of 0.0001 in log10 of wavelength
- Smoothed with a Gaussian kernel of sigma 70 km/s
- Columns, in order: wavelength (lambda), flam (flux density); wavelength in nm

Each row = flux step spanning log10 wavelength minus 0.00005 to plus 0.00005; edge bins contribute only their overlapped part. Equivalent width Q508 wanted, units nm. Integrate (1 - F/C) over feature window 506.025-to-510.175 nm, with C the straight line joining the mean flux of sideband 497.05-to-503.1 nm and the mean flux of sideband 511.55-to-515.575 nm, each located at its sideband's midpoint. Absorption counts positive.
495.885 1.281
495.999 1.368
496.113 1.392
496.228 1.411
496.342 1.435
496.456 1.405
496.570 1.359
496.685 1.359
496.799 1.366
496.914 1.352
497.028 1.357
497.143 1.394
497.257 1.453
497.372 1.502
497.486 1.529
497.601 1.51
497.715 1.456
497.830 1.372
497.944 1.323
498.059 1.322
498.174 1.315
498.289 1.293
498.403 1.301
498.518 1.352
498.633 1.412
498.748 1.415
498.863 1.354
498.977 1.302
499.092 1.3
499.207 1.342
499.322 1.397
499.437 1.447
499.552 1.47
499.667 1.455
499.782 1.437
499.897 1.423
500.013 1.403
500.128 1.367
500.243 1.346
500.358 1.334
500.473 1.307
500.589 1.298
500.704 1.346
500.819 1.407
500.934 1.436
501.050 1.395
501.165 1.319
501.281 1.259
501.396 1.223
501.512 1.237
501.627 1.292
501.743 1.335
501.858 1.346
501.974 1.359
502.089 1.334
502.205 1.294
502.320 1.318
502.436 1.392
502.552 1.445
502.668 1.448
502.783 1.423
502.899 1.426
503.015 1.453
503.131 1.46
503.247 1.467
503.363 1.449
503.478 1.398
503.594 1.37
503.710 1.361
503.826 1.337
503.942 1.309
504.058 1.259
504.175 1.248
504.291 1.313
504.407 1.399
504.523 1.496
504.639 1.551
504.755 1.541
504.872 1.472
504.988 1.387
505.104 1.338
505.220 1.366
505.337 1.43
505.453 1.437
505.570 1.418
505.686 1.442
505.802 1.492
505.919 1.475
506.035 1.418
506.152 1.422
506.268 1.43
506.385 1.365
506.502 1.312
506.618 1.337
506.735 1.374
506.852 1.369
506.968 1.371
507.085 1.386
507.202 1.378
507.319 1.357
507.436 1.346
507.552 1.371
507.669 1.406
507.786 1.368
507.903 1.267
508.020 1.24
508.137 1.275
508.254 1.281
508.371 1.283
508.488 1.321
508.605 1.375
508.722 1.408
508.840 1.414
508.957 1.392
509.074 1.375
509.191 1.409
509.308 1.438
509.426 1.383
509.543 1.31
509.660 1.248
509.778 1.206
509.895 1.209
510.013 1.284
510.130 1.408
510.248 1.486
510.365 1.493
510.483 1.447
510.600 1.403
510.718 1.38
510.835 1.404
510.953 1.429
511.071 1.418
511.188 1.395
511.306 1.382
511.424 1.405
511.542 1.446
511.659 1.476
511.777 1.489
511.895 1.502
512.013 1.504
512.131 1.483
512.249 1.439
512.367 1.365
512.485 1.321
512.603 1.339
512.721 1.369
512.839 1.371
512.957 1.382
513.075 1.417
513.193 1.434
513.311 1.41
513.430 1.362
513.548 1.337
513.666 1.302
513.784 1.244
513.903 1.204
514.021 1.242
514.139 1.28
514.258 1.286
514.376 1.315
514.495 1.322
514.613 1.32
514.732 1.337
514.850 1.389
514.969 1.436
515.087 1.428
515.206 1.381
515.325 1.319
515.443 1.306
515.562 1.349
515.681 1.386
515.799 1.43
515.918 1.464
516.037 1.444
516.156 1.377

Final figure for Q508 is 0.07 nm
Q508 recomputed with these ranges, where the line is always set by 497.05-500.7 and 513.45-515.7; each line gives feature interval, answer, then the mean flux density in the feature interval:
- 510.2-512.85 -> -0.17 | 1.42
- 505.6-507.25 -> -0.05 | 1.4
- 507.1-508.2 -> 0.01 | 1.34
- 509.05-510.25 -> 0.01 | 1.33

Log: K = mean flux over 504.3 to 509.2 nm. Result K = 1.39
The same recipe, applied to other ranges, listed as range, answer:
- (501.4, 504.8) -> 1.38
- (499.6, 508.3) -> 1.38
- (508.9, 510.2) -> 1.33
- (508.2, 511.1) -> 1.37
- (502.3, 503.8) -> 1.42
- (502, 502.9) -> 1.38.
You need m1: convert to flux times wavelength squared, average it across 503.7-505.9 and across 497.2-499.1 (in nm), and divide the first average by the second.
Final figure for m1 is 1.04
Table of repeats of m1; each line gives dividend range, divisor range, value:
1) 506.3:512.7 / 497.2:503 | 1.04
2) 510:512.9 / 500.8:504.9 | 1.07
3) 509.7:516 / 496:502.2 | 1.06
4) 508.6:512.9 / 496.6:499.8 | 1.06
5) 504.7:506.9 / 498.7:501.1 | 1.05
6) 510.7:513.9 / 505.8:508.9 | 1.05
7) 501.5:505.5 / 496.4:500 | 1.02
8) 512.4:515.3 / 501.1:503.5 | 1.03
